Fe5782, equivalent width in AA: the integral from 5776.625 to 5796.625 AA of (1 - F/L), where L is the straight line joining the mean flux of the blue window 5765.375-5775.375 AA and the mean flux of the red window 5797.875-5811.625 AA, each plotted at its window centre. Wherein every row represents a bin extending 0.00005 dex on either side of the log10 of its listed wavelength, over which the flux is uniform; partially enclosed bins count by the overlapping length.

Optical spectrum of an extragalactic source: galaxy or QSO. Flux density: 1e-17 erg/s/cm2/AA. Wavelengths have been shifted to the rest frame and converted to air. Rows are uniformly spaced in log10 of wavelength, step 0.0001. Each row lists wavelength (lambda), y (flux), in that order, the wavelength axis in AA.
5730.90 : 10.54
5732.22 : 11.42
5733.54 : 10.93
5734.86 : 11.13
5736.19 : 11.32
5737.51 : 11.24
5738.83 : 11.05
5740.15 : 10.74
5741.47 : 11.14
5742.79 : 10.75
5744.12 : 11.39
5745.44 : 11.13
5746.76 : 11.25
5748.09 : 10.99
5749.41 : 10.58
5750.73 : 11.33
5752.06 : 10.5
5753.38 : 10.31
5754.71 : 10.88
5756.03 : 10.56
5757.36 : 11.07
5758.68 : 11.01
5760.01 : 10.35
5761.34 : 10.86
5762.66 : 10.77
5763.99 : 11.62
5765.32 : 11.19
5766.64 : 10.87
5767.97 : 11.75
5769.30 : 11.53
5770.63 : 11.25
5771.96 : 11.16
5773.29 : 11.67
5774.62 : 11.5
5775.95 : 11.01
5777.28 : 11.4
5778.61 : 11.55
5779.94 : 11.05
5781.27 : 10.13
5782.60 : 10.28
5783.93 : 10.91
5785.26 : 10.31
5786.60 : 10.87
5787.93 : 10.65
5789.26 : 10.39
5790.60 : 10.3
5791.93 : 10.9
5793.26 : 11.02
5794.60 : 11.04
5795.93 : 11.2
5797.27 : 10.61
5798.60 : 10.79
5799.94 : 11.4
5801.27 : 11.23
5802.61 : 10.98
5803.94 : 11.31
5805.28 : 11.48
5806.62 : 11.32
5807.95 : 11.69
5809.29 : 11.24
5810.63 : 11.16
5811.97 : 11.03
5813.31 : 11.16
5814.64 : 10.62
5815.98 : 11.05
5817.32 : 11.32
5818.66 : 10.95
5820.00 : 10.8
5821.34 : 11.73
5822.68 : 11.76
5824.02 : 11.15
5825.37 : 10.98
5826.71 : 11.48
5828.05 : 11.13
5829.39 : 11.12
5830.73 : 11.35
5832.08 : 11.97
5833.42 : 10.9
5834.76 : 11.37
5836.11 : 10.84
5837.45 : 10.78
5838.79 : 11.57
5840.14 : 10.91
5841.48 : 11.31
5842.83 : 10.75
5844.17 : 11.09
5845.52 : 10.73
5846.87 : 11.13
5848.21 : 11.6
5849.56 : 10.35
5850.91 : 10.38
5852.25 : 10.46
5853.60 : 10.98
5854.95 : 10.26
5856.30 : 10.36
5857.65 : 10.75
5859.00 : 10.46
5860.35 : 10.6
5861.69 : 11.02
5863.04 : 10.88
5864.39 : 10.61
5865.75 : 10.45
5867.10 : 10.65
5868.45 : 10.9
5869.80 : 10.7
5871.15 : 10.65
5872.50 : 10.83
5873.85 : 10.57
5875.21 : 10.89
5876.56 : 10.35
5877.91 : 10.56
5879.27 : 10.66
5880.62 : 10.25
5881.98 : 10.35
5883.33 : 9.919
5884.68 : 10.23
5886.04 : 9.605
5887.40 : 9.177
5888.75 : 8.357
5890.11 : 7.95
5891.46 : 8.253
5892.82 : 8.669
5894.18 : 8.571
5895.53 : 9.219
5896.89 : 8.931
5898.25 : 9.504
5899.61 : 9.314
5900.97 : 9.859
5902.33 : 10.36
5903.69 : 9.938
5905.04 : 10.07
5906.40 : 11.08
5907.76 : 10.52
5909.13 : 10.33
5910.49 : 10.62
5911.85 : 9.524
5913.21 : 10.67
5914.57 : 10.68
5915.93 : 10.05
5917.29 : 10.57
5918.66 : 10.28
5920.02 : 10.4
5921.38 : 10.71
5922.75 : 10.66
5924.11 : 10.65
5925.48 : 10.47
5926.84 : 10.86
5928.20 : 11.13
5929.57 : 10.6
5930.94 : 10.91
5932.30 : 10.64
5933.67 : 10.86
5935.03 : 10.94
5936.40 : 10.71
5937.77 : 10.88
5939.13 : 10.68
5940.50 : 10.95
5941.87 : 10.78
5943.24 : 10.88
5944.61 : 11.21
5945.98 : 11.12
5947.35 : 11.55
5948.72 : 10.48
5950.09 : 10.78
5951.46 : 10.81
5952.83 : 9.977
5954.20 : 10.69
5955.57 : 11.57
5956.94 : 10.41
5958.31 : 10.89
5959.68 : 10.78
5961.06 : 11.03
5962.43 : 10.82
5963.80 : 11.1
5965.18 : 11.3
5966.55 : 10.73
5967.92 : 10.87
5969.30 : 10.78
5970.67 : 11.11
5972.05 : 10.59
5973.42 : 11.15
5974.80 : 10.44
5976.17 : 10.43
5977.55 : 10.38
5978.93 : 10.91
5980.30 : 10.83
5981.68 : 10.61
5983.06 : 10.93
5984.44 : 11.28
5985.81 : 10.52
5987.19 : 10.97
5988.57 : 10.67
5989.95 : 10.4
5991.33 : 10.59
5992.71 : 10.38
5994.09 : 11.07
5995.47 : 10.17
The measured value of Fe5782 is 0.9 AA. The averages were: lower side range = 11.4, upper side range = 11.3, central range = 10.8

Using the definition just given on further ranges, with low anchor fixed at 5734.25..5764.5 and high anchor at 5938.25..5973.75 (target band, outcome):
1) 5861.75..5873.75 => 0.2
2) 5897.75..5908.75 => 0.8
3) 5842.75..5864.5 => 0.4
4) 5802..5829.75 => -0.7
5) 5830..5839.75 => -0.3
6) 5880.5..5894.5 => 2.2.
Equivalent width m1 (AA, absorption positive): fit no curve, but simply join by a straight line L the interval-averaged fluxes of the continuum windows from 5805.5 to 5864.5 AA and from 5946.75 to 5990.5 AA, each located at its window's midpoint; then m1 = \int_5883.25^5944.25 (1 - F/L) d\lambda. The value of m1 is 4.2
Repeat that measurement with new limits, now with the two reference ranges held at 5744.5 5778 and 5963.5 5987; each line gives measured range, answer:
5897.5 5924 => 1.50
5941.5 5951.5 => -0.10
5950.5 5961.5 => 0.08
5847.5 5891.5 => 2.45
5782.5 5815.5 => 0.16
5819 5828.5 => -0.25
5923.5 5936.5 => 0.11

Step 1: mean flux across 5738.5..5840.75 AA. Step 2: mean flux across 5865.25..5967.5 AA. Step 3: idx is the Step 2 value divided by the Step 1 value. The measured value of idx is 0.94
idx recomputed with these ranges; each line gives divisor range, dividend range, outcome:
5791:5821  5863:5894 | 0.90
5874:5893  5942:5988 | 1.12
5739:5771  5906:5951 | 0.97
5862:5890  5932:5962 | 1.05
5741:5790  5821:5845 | 1.02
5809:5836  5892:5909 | 0.86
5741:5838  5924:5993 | 0.98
